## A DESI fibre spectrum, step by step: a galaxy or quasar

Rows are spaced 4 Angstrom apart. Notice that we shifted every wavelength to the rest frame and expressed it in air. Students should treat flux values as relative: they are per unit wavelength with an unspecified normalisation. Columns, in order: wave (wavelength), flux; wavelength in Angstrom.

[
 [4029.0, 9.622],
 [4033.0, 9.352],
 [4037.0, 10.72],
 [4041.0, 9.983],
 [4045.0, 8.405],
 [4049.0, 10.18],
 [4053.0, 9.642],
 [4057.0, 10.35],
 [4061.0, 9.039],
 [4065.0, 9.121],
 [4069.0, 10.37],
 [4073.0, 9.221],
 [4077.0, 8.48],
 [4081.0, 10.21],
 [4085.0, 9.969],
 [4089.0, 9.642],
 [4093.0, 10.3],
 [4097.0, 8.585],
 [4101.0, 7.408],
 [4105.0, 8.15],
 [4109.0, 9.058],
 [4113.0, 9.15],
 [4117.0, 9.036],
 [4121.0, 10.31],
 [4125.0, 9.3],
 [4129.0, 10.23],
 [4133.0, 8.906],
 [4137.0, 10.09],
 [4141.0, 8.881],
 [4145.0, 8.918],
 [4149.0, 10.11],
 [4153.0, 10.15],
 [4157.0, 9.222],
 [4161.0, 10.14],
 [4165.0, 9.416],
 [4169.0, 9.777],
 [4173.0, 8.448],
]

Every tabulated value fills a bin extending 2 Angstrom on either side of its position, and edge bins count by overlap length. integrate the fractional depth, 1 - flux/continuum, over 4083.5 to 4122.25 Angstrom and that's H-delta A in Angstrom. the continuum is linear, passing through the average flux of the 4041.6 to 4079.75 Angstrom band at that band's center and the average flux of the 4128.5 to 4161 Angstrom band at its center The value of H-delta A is 1.57 Angstrom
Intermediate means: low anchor 9.46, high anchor 9.57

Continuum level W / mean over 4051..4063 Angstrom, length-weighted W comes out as 9.68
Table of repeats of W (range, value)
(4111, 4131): 9.61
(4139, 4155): 9.51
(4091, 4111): 8.7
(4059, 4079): 9.25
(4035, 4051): 9.82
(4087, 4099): 9.51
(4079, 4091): 9.94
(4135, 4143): 9.49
